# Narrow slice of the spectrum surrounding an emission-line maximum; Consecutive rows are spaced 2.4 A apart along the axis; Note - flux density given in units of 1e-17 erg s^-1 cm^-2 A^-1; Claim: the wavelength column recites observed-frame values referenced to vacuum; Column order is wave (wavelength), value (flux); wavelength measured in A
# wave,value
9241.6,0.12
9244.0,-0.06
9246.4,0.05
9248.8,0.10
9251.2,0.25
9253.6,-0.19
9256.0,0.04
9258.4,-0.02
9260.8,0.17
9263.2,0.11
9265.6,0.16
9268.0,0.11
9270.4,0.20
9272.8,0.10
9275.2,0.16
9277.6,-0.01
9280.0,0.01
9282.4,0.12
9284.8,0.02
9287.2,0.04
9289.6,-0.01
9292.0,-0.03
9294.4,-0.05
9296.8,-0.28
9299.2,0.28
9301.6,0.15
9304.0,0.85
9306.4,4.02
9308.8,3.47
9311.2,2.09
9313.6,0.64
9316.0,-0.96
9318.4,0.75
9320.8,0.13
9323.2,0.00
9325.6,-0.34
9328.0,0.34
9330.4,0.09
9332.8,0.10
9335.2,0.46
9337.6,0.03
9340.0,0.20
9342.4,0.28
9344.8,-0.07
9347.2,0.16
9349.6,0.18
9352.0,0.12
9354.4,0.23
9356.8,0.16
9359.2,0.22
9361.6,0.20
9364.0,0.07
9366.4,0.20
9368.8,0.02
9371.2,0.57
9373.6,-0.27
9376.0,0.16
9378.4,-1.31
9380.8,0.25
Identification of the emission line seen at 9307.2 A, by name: [O III]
